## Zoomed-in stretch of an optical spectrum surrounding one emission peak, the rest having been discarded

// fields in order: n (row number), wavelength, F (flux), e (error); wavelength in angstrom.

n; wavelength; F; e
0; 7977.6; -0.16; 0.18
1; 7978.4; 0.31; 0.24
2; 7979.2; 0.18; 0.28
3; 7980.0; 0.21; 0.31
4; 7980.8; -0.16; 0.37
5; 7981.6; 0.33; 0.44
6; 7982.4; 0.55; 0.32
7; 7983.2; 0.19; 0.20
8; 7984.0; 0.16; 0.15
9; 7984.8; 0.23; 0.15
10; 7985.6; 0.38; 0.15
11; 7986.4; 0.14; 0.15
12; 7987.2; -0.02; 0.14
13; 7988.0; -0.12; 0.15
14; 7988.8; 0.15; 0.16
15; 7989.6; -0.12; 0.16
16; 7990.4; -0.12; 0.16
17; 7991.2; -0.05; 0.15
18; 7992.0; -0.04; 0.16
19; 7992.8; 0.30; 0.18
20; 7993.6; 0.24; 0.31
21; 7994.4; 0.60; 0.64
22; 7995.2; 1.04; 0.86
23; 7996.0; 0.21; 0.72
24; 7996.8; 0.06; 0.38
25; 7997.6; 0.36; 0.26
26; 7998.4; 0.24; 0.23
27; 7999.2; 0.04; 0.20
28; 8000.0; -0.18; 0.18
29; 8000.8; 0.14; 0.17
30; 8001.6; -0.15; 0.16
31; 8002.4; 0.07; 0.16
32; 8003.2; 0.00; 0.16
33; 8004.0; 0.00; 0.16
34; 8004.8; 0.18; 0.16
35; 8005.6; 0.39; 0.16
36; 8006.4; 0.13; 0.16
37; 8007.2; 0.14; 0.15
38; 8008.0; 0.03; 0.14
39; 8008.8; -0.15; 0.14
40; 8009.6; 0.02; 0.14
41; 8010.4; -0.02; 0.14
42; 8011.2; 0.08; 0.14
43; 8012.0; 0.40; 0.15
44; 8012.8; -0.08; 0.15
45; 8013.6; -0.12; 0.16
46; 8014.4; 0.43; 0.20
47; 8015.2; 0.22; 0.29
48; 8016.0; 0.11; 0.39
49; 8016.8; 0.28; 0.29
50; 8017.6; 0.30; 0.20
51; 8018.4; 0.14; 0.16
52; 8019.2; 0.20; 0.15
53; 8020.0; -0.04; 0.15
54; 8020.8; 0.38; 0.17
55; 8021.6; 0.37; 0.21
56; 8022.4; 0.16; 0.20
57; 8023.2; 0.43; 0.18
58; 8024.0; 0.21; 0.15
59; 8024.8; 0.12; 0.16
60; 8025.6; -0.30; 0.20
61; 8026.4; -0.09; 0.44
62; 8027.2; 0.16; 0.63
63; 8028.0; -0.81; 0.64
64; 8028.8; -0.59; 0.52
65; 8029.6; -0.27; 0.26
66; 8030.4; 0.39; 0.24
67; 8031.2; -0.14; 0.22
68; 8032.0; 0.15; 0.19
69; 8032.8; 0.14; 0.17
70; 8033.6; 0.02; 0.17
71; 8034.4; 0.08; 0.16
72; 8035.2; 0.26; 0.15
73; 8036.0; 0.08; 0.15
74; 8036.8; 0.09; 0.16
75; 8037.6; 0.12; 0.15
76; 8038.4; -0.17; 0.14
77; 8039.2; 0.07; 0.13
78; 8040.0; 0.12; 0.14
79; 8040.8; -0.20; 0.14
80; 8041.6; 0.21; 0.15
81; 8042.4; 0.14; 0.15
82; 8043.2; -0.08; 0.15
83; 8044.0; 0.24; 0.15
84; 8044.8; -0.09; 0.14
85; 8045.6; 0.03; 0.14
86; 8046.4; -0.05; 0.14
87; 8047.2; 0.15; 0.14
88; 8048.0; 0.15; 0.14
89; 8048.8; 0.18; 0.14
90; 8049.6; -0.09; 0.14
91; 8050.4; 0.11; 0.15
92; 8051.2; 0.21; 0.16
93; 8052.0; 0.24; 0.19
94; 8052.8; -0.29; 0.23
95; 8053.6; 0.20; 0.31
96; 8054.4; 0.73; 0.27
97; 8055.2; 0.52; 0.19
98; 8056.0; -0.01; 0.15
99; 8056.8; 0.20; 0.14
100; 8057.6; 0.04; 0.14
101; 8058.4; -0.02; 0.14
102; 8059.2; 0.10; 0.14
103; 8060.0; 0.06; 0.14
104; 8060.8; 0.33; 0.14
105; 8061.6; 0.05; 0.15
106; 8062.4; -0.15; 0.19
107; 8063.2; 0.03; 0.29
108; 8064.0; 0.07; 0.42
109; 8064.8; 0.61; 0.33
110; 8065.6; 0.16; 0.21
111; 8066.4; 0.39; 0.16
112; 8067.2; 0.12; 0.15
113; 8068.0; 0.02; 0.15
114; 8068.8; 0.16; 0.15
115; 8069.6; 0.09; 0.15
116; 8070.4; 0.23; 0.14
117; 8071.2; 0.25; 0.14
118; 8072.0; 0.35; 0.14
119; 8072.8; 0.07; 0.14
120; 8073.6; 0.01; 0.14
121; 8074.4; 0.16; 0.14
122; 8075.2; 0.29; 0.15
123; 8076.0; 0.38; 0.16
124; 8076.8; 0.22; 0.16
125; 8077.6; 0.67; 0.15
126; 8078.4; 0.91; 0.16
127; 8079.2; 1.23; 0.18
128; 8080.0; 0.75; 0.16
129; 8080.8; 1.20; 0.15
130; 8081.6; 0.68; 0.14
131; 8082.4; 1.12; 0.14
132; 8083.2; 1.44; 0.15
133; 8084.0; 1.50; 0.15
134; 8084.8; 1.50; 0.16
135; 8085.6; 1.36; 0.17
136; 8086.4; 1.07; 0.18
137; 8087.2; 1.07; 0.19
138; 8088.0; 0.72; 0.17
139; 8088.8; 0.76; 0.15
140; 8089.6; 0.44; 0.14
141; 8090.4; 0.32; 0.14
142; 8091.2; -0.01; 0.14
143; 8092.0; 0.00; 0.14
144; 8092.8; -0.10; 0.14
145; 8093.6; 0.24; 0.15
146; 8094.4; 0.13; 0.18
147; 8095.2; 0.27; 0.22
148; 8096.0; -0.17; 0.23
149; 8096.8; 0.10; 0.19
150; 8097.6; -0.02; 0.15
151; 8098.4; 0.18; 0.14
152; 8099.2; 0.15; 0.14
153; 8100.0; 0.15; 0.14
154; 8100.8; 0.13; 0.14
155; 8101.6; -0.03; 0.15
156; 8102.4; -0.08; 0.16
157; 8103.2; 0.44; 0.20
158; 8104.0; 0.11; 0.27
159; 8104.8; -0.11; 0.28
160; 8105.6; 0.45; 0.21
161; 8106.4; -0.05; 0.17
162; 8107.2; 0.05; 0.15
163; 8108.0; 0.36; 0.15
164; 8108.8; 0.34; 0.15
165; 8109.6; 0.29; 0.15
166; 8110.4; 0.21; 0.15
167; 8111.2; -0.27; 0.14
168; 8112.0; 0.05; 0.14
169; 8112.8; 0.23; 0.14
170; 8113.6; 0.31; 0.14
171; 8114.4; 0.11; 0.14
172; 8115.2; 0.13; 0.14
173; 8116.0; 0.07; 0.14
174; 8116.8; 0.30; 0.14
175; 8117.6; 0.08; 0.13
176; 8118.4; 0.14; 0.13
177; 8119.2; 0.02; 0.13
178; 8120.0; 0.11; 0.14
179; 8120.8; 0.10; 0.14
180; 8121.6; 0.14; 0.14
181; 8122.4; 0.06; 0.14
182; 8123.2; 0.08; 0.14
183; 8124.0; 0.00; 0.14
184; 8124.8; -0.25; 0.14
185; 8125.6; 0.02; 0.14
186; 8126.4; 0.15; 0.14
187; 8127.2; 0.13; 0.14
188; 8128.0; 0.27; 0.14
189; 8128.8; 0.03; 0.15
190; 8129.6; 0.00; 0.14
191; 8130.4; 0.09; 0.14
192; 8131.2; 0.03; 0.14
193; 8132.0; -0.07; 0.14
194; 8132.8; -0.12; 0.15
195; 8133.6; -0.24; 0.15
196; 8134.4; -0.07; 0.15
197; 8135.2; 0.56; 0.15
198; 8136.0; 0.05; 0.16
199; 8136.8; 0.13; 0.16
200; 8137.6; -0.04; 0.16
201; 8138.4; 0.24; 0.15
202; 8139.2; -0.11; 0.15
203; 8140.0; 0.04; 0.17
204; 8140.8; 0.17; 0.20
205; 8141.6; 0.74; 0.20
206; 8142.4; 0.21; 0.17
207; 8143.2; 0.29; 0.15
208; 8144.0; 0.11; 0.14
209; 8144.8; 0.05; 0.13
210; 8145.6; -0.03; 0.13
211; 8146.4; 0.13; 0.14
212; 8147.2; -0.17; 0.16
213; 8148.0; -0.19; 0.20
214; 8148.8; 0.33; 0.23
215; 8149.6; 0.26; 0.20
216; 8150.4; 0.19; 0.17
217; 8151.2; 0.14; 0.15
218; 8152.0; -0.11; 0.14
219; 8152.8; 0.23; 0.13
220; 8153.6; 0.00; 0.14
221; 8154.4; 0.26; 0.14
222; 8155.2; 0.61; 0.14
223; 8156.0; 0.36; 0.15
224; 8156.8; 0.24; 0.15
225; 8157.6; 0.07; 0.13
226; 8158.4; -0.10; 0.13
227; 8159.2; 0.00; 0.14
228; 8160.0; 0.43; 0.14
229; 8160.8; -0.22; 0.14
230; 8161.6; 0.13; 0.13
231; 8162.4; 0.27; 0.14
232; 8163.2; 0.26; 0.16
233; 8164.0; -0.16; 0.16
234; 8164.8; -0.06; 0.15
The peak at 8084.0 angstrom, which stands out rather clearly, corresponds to [O II]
